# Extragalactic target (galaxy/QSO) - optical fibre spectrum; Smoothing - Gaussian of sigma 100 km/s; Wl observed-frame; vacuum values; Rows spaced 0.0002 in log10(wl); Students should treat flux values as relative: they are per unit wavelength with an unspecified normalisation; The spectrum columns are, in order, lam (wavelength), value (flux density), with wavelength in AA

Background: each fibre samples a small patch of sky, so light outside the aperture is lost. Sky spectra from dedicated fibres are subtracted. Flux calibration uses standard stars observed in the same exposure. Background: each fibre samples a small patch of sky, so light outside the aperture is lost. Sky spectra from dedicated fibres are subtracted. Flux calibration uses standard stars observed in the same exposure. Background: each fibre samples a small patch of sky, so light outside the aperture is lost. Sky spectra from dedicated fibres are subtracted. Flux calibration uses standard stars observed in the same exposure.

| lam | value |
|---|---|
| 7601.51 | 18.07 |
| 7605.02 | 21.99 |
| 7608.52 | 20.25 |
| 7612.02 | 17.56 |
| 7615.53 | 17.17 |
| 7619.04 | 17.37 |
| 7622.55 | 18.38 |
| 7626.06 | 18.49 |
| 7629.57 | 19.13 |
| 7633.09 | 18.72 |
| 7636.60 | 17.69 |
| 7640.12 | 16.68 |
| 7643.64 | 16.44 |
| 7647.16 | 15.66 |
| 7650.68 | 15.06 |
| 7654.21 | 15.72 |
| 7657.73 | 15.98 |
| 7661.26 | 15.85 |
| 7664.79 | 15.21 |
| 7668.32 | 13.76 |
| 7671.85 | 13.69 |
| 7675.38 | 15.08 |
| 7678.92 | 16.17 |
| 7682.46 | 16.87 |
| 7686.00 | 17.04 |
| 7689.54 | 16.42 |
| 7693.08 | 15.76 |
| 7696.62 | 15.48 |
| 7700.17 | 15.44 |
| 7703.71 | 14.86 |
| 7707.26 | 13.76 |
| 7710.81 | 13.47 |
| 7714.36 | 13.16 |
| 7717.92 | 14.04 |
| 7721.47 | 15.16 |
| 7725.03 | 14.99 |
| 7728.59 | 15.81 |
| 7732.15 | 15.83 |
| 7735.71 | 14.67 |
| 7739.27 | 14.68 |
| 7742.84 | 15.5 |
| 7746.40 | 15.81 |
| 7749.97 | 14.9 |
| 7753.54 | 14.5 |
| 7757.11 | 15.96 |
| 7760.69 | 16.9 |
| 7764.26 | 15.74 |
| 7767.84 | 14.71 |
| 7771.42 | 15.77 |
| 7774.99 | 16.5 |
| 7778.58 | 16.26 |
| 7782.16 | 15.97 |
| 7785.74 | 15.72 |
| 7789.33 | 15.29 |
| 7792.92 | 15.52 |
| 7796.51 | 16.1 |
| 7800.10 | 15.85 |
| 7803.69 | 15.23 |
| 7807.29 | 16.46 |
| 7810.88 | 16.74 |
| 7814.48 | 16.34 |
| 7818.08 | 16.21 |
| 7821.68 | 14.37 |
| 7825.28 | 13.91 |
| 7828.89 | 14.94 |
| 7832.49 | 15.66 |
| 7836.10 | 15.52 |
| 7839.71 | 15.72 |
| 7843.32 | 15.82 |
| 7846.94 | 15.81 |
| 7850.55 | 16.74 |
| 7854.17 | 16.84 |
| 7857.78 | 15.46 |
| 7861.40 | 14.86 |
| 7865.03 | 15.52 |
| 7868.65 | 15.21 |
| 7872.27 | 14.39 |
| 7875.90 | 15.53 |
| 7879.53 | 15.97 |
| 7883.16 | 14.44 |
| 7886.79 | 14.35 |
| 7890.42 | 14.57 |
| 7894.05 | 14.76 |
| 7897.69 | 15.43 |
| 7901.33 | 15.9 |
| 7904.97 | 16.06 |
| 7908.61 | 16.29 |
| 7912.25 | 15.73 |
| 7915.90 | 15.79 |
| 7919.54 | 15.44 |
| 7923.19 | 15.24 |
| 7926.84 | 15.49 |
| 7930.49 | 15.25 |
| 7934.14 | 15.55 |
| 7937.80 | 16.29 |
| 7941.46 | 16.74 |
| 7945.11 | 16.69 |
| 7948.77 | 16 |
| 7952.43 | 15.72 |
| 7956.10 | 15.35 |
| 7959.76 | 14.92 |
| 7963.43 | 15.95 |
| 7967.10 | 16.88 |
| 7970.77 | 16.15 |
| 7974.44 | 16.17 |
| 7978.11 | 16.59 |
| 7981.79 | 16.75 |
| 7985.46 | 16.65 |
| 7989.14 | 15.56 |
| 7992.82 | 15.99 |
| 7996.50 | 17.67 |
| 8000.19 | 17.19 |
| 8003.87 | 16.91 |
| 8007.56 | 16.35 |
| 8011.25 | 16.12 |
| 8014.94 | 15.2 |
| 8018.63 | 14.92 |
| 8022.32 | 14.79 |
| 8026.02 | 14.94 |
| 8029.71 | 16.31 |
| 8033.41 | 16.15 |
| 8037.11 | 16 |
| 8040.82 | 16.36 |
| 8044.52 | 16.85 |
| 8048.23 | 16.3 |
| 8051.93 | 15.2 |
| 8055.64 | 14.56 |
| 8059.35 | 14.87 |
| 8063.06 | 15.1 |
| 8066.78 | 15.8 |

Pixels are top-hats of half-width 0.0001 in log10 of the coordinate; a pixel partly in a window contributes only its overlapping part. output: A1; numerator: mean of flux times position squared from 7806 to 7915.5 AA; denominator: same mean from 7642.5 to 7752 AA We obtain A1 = 1.1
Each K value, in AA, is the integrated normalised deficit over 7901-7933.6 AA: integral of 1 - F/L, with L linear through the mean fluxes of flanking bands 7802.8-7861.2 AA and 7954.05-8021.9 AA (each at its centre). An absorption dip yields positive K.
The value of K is 0.6 AA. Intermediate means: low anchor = 15.7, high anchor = 16.2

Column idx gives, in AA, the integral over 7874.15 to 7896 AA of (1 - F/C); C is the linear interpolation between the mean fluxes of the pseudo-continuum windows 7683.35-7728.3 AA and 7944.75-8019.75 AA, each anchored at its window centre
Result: 1.2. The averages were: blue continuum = 15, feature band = 14.9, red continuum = 16.2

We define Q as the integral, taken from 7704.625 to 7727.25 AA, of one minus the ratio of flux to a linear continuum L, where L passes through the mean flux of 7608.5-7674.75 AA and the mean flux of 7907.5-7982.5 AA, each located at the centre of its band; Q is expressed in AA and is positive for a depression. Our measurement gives 3.2 AA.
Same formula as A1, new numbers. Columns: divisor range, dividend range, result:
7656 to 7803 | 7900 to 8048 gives 1.11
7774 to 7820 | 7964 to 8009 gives 1.09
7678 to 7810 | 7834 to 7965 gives 1.05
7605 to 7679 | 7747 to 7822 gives 0.98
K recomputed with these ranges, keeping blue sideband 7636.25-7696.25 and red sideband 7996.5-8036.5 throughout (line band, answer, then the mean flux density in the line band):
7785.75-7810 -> 0.1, 15.8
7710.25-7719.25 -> 1.3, 13.5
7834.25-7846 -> 0.1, 15.7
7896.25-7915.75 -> 0.0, 15.9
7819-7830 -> 0.9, 14.5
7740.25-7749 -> 0.2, 15.5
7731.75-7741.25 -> 0.5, 15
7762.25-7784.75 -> 0.0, 15.8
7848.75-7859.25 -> -0.3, 16.4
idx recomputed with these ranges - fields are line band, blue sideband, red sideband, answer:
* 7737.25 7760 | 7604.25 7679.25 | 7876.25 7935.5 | 1.3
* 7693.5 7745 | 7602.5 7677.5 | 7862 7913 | 5.0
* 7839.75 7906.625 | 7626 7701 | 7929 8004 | 3.2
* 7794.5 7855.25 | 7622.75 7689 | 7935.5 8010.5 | 2.1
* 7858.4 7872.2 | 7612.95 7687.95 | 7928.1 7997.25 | 1.0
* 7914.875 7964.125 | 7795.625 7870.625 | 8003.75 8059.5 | -0.1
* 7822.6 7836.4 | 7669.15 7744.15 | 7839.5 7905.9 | 0.4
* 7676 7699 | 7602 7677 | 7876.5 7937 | 0.7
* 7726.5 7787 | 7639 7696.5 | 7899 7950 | 0.6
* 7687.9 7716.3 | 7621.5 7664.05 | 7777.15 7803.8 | 2.9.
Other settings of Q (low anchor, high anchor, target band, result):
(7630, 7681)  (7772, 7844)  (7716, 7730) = 0.77 AA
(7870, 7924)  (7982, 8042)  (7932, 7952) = -0.74 AA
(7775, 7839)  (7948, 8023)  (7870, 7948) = 1.96 AA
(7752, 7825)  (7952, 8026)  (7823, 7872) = 1.14 AA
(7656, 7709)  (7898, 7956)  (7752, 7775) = -0.17 AA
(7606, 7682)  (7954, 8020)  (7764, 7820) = 2.01 AA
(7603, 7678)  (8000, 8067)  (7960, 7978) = -0.28 AA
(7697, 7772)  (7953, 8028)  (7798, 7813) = -0.75 AA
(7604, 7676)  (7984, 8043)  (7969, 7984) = -0.25 AA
